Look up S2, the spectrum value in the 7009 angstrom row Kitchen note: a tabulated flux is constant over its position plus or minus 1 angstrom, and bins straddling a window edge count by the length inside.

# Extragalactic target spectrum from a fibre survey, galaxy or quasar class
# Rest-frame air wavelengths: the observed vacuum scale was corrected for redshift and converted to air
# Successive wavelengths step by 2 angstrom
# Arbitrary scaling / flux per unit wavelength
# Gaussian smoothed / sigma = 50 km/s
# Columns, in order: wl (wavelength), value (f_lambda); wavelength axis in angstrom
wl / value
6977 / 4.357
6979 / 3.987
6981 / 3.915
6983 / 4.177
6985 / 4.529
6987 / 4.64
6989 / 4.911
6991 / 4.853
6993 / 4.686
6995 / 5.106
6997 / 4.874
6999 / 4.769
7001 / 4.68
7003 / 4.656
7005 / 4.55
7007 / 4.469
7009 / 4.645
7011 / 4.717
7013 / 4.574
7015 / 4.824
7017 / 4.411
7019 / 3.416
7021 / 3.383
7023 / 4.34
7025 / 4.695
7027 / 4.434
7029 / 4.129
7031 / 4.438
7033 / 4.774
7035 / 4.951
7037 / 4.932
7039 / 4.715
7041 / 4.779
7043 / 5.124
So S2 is 4.645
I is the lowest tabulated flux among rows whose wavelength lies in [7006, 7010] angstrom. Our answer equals 4.469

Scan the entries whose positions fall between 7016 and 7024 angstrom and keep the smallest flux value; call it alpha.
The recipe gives 3.383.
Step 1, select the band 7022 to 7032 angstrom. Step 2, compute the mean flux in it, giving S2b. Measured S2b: 4.41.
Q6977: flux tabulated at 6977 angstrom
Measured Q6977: 4.357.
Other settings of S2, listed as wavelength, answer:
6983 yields 4.177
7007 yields 4.469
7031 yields 4.438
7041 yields 4.779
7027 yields 4.434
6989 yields 4.911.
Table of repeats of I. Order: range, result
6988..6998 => 4.686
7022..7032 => 4.129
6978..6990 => 3.915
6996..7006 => 4.55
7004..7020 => 3.416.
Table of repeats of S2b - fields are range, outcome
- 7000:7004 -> 4.67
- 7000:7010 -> 4.6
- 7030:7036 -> 4.72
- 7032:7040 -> 4.84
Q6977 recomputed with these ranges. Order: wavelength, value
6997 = 4.874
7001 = 4.68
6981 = 3.915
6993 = 4.686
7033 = 4.774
